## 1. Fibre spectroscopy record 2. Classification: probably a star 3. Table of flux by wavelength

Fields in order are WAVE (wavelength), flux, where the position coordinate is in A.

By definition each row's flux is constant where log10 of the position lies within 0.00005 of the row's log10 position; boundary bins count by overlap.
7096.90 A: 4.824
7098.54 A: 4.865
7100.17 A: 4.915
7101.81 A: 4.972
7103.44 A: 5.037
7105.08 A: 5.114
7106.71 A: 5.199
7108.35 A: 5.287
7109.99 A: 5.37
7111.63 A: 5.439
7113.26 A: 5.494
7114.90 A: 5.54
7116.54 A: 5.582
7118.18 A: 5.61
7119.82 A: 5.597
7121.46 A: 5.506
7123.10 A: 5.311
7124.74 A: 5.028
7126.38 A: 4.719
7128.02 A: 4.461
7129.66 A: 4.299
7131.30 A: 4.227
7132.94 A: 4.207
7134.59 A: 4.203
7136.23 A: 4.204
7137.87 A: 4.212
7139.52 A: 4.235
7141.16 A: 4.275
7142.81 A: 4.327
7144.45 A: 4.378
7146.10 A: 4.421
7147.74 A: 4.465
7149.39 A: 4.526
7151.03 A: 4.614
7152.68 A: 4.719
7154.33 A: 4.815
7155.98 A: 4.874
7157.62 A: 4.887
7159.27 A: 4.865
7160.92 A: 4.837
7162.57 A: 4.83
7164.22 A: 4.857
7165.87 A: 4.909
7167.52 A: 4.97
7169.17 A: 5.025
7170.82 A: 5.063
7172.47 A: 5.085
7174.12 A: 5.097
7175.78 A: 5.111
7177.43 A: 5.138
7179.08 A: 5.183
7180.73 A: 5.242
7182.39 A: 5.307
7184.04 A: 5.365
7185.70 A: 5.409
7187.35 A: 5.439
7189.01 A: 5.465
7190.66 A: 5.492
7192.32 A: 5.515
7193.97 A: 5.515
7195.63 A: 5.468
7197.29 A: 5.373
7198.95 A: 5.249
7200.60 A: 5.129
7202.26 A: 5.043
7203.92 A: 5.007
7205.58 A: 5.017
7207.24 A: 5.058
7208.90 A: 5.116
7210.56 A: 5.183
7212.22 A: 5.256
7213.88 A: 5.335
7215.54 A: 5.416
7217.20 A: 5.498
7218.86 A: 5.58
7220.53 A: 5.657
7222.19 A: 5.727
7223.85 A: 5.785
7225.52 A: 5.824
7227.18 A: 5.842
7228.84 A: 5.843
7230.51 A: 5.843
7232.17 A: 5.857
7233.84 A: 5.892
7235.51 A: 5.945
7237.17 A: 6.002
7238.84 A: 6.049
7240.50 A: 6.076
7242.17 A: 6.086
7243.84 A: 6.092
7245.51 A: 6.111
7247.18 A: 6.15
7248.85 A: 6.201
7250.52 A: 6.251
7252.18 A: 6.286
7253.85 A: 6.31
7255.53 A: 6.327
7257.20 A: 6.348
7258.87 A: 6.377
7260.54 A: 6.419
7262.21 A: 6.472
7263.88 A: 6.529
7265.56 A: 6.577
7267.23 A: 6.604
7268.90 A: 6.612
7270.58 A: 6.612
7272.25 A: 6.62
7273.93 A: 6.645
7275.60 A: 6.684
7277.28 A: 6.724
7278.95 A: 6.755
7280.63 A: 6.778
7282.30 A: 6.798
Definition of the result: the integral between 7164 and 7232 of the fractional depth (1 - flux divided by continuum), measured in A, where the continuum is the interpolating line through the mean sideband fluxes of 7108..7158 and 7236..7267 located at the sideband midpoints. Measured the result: 3.2 A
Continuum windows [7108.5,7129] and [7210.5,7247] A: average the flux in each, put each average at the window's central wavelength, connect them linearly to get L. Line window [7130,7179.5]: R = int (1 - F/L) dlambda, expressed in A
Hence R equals 7.1 A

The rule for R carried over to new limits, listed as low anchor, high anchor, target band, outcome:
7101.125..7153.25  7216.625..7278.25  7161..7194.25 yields 1.3 A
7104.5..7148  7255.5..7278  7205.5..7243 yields 2.3 A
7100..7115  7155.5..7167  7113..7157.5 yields 2.8 A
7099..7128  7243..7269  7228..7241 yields 0.5 A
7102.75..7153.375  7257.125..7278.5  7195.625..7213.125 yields 1.9 A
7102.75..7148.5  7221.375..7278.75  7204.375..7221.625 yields 1.5 A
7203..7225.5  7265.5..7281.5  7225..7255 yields -0.5 A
